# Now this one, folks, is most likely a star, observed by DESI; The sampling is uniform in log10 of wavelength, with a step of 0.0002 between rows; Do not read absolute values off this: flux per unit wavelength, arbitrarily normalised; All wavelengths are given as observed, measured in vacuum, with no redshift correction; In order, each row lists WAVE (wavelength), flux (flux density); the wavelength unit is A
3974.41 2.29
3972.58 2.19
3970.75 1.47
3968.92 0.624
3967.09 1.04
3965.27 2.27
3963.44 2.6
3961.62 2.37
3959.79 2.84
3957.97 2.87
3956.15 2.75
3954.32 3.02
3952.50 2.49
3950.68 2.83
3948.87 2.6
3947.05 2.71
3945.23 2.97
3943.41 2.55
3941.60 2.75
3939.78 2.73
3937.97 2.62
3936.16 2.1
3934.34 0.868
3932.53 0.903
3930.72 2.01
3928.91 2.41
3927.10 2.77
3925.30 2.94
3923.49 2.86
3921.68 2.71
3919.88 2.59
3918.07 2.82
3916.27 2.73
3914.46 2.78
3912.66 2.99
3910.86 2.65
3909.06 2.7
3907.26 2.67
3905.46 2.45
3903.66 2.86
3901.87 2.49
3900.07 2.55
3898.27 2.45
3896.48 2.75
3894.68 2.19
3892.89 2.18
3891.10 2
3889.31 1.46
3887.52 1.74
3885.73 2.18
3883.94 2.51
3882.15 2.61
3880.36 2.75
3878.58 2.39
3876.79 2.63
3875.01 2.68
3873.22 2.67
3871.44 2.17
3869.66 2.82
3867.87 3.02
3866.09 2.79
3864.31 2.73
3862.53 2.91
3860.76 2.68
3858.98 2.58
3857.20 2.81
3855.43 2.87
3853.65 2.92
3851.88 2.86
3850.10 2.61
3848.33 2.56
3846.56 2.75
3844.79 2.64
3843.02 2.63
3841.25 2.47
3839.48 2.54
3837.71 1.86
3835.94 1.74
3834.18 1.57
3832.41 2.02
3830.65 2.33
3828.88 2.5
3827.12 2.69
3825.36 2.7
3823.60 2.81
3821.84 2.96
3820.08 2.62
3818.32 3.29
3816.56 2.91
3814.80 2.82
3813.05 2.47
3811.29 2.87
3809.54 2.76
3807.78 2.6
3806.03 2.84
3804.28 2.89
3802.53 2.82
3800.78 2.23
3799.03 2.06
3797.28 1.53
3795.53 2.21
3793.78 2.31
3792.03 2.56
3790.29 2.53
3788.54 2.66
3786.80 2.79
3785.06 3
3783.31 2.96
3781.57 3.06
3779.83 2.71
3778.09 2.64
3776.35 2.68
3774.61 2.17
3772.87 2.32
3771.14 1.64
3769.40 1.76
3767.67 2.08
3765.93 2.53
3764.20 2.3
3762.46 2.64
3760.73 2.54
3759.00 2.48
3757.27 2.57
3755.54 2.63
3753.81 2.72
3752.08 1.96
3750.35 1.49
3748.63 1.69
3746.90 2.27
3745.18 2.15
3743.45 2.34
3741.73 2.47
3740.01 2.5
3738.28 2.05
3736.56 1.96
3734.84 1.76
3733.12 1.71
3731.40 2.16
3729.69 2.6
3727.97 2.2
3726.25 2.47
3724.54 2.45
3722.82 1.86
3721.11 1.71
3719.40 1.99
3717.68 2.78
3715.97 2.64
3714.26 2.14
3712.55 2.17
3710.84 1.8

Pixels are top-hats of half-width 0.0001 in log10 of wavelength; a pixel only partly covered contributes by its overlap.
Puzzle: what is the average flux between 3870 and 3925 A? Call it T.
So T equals 2.52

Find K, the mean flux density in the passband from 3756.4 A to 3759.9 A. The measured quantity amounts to 2.53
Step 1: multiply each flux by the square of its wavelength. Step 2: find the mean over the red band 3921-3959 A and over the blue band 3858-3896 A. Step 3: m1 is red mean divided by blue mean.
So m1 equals 1.05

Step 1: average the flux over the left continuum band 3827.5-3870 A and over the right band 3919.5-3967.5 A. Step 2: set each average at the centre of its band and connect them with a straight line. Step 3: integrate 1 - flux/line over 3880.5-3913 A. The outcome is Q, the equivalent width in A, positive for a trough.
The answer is 1.2 A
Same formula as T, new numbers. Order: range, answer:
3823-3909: 2.5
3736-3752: 2.1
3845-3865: 2.75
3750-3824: 2.53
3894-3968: 2.52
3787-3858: 2.55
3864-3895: 2.42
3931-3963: 2.46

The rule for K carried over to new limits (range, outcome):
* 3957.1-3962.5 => 2.69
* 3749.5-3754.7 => 2.06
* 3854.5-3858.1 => 2.84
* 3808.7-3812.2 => 2.81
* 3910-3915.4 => 2.81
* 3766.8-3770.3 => 1.92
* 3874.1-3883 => 2.61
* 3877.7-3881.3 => 2.57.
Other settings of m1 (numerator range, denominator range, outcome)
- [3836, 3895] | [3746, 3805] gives 1.10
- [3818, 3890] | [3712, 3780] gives 1.20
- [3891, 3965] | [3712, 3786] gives 1.21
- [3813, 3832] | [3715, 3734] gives 1.29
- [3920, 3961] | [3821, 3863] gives 1.04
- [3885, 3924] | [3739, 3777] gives 1.19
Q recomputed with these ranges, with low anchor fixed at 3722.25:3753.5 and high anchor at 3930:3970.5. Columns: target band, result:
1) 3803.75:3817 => -3.5 A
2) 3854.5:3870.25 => -4.1 A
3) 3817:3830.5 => -3.6 A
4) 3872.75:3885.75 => -2.0 A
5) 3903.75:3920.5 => -3.4 A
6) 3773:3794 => -4.9 A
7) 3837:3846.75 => -1.2 A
